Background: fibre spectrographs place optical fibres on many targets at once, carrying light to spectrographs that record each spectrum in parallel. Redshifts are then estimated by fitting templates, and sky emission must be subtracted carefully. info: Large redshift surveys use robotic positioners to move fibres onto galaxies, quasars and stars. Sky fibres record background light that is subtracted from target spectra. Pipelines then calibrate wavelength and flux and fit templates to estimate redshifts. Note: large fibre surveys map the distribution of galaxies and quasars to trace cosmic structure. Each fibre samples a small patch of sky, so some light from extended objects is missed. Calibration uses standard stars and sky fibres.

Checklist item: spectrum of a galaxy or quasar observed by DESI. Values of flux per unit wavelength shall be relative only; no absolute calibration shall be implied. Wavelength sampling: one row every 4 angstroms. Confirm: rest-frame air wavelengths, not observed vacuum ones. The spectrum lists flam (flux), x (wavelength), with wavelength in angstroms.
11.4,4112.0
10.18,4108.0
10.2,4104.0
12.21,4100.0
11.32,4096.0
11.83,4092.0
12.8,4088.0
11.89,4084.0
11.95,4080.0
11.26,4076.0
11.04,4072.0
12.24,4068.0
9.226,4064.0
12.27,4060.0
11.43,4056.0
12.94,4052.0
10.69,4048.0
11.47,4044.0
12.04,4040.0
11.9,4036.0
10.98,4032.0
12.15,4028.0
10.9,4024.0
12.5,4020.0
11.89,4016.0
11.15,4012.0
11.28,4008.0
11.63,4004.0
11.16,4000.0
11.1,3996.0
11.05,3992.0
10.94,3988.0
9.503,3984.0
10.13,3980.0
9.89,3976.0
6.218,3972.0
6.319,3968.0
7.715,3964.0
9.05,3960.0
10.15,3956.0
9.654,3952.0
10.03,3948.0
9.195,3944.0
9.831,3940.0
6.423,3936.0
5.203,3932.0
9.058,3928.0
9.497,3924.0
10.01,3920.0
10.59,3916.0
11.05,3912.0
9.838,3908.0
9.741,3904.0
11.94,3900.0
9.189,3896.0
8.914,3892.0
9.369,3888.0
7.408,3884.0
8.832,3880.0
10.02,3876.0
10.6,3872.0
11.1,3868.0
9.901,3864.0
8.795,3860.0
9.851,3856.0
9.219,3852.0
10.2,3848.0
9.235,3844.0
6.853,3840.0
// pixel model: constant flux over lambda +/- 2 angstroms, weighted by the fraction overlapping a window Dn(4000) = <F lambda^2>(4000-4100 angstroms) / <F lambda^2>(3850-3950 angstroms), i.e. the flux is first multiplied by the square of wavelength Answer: 1.33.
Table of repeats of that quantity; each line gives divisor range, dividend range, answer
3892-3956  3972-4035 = 1.21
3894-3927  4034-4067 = 1.21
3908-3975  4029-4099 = 1.41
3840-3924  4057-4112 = 1.30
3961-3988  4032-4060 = 1.43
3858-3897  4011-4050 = 1.33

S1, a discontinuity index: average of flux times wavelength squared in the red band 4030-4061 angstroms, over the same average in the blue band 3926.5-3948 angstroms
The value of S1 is 1.5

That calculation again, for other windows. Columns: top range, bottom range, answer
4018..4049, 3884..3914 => 1.26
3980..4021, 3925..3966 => 1.32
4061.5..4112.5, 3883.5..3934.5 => 1.32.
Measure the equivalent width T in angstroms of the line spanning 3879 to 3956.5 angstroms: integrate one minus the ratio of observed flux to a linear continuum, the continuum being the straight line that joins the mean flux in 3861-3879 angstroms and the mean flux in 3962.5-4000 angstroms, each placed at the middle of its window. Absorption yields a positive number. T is 4.4 angstroms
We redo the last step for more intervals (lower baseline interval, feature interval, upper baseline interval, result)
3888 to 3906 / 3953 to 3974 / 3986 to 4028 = 5.5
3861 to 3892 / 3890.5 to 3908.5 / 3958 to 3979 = -1.6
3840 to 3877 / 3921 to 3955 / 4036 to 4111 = 5.5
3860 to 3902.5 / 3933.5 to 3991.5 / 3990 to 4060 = 9.7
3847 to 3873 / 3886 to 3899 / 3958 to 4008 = 0.6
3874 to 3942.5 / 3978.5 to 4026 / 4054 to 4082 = -2.9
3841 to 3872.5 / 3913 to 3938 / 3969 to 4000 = 3.1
